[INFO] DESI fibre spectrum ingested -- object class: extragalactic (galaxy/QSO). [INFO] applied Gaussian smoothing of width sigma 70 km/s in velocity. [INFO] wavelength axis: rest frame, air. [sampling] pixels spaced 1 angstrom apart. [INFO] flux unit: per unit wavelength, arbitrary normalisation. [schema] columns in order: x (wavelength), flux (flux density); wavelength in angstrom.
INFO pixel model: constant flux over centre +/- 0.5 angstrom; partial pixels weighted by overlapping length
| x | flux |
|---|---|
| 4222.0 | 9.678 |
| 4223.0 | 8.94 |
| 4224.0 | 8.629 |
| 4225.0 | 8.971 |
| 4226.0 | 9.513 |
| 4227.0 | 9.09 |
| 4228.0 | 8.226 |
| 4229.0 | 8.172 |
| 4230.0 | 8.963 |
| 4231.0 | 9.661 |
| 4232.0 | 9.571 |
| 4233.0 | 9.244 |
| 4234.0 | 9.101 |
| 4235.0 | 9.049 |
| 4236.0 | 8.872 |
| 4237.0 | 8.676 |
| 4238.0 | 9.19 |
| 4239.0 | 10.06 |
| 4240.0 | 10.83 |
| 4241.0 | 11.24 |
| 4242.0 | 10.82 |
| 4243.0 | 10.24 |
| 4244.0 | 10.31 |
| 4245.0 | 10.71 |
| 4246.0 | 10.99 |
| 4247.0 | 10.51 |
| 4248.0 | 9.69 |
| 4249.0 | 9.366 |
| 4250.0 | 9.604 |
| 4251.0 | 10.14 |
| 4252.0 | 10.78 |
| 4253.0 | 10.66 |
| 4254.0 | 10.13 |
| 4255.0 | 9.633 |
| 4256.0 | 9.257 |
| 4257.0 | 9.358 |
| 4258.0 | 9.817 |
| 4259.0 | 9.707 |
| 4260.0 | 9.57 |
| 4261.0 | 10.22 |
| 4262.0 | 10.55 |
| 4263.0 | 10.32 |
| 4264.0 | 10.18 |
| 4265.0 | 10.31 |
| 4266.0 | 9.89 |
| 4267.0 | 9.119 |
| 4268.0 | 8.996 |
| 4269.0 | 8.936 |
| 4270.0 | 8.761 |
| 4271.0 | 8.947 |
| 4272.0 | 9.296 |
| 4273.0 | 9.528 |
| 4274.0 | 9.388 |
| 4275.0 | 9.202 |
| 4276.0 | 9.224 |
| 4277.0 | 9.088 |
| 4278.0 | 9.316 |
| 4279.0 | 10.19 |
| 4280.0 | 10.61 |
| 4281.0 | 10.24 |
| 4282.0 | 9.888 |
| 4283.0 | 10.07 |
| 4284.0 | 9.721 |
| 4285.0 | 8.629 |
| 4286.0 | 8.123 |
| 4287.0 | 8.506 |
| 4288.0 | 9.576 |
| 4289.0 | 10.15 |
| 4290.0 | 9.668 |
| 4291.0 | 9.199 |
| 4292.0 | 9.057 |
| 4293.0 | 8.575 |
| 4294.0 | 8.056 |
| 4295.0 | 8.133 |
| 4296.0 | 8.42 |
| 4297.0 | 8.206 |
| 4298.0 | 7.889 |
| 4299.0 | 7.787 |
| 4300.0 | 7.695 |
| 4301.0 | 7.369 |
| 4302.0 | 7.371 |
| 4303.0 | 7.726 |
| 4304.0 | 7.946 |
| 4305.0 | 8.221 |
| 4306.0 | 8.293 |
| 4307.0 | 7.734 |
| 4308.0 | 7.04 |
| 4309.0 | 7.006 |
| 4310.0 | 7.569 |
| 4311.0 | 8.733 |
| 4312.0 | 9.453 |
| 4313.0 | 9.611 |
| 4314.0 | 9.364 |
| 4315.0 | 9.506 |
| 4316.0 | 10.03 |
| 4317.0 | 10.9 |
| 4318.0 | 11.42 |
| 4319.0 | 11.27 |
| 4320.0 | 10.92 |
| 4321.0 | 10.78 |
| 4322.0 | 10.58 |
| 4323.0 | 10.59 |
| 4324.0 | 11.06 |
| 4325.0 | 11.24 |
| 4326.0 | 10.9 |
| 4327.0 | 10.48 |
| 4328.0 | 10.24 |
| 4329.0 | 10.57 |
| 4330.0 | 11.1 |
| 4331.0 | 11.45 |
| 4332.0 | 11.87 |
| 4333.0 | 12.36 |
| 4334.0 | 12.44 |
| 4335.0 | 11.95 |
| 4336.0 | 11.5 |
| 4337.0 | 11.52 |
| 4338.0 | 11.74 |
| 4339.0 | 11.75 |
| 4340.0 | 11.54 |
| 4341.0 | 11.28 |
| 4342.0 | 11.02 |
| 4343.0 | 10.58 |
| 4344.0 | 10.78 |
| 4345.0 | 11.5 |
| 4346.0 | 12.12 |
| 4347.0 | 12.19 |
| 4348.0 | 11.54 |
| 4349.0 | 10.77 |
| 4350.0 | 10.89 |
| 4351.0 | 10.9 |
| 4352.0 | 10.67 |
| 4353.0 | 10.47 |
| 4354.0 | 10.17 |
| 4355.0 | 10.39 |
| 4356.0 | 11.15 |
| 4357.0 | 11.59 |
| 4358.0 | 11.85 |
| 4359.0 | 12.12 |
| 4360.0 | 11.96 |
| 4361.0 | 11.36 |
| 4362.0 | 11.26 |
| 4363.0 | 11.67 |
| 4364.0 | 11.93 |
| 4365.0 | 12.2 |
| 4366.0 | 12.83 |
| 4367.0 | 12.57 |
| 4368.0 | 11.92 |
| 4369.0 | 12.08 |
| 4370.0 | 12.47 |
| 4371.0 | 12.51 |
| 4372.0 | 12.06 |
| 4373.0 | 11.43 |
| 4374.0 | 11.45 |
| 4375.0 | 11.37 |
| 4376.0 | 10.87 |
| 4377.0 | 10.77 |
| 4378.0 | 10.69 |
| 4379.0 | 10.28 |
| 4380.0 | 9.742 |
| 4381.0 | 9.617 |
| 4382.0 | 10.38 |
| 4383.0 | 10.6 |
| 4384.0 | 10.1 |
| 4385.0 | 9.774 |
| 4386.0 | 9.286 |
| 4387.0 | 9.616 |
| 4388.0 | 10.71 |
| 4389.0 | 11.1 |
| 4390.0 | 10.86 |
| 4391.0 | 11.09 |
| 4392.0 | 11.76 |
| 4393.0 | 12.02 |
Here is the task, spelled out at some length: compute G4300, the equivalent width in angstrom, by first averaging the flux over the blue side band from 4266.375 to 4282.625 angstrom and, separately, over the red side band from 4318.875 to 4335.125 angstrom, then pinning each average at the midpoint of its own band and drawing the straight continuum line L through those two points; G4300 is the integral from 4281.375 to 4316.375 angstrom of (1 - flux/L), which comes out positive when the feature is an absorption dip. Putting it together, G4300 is 5.6 angstrom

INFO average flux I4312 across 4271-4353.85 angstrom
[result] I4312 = 9.89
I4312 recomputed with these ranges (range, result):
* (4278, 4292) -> 9.55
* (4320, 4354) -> 11.2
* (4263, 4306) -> 8.99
